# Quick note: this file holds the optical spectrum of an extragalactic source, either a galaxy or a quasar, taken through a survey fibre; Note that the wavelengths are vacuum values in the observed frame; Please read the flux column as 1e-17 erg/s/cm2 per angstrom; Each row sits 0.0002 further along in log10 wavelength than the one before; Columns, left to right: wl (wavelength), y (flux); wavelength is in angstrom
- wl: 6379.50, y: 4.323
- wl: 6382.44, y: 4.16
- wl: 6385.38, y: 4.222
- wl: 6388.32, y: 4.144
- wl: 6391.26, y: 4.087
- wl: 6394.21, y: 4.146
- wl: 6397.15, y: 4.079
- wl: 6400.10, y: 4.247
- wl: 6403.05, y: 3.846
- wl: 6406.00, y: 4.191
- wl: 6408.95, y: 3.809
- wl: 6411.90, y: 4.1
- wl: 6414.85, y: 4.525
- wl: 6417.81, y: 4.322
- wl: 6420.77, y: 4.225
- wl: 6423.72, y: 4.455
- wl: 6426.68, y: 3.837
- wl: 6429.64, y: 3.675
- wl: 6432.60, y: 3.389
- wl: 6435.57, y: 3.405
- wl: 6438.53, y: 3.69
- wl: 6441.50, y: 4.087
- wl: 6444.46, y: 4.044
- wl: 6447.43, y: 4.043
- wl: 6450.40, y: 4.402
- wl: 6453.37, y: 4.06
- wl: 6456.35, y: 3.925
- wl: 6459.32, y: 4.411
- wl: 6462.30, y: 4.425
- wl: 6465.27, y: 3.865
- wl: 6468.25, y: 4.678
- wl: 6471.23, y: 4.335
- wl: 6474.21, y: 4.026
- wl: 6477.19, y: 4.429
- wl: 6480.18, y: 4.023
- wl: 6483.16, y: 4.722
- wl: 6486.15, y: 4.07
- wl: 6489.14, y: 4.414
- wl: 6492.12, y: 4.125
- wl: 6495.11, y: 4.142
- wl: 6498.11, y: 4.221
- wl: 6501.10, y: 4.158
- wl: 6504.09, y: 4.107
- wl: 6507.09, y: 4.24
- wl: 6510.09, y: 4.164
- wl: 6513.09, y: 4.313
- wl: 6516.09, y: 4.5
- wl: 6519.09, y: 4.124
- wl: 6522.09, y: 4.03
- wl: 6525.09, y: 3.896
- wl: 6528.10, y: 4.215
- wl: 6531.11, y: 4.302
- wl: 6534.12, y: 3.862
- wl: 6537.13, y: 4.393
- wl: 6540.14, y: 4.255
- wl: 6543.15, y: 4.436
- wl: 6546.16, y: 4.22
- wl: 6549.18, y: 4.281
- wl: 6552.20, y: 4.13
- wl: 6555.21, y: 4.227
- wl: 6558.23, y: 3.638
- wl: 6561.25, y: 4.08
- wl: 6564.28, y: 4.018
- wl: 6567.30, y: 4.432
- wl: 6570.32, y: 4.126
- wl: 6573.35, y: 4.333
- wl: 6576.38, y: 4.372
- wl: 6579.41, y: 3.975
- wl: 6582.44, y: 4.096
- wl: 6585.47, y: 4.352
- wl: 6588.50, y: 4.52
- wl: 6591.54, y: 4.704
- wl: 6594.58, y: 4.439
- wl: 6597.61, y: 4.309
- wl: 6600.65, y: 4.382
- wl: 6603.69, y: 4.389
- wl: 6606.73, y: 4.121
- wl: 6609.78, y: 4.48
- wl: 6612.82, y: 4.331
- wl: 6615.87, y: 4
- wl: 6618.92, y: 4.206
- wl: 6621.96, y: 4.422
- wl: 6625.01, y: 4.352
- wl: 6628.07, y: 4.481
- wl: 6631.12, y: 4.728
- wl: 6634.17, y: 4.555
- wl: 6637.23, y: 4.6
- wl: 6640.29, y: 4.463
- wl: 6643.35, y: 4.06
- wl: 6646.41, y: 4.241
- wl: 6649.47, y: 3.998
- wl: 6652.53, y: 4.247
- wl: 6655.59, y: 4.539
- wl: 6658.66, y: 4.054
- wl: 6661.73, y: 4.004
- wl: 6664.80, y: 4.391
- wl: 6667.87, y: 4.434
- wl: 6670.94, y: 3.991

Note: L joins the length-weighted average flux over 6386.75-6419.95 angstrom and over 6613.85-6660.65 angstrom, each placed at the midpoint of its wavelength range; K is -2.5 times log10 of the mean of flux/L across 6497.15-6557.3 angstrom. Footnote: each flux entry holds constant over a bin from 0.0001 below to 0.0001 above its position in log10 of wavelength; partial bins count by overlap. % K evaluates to 0.010 mag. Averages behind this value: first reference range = 4.14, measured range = 4.2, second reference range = 4.33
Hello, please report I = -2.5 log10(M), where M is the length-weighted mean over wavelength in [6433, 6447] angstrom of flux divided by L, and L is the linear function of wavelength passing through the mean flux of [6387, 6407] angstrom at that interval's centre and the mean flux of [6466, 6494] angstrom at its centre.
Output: 0.11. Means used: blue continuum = 4.1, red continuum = 4.3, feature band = 3.79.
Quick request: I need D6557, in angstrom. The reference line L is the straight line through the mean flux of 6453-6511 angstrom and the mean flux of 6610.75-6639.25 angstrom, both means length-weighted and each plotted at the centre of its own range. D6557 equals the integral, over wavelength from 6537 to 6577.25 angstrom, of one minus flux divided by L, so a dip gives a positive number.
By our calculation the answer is 1.2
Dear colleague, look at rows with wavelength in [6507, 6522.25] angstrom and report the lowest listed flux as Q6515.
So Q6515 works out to 4.03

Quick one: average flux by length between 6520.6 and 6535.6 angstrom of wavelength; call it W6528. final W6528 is 4.06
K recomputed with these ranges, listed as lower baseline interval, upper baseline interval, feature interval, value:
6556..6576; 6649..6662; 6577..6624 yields -0.04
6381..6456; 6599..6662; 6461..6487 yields -0.04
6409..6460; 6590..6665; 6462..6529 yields -0.03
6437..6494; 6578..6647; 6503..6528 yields 0.02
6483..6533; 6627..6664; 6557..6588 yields 0.03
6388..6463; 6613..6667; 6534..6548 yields -0.02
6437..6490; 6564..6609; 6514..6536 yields 0.03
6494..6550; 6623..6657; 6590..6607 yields -0.02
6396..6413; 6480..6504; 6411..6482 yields 0.01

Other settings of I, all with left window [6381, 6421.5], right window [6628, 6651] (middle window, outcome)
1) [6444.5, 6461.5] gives 0.01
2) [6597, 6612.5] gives 0.00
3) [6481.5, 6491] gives -0.04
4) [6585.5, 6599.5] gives -0.03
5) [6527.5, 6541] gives 0.02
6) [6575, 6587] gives 0.03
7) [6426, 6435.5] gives 0.17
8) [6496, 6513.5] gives 0.02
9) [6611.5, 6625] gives 0.03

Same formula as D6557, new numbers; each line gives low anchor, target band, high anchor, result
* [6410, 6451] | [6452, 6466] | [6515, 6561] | -0.4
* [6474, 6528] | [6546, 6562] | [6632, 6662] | 0.6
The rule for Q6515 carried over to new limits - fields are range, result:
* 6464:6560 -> 3.638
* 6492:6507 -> 4.107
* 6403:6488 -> 3.389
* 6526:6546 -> 3.862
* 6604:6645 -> 4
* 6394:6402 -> 4.079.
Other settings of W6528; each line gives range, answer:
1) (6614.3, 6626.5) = 4.25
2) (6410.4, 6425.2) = 4.33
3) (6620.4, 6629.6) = 4.42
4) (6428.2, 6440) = 3.54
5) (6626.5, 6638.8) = 4.59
